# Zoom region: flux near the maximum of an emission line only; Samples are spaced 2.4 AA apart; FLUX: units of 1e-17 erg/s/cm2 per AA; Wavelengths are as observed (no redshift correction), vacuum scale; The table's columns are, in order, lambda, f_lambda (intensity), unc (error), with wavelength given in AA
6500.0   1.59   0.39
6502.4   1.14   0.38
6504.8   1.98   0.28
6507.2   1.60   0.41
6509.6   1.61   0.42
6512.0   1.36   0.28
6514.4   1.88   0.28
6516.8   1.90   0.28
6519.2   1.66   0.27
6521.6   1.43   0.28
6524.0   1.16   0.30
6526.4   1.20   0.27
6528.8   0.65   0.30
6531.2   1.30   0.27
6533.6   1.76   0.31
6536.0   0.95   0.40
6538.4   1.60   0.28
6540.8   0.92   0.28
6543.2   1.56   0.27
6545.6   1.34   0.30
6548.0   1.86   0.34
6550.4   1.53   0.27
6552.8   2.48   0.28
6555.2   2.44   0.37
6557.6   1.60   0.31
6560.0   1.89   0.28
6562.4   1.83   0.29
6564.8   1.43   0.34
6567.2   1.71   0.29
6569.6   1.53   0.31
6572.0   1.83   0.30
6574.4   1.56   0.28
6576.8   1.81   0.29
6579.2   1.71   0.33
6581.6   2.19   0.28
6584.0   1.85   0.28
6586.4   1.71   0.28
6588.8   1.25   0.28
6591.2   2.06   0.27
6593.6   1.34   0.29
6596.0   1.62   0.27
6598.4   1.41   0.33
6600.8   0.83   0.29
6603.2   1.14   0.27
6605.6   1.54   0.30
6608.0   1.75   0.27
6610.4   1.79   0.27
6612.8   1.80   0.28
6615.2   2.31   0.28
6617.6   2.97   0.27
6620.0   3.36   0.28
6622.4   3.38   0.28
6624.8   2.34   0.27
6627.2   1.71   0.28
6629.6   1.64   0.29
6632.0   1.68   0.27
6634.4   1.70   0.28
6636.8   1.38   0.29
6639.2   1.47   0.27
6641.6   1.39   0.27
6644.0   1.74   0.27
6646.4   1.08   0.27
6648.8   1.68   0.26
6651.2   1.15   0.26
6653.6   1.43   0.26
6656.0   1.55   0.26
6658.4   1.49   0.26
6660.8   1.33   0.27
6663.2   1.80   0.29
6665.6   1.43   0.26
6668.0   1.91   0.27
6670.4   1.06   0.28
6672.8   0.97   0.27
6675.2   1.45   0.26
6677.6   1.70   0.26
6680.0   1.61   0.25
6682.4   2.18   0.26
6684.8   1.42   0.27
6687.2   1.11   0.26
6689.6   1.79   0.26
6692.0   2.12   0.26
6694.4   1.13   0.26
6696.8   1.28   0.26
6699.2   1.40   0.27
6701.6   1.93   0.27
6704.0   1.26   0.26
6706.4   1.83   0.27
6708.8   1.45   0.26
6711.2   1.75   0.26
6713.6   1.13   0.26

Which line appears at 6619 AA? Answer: [O III] 5007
